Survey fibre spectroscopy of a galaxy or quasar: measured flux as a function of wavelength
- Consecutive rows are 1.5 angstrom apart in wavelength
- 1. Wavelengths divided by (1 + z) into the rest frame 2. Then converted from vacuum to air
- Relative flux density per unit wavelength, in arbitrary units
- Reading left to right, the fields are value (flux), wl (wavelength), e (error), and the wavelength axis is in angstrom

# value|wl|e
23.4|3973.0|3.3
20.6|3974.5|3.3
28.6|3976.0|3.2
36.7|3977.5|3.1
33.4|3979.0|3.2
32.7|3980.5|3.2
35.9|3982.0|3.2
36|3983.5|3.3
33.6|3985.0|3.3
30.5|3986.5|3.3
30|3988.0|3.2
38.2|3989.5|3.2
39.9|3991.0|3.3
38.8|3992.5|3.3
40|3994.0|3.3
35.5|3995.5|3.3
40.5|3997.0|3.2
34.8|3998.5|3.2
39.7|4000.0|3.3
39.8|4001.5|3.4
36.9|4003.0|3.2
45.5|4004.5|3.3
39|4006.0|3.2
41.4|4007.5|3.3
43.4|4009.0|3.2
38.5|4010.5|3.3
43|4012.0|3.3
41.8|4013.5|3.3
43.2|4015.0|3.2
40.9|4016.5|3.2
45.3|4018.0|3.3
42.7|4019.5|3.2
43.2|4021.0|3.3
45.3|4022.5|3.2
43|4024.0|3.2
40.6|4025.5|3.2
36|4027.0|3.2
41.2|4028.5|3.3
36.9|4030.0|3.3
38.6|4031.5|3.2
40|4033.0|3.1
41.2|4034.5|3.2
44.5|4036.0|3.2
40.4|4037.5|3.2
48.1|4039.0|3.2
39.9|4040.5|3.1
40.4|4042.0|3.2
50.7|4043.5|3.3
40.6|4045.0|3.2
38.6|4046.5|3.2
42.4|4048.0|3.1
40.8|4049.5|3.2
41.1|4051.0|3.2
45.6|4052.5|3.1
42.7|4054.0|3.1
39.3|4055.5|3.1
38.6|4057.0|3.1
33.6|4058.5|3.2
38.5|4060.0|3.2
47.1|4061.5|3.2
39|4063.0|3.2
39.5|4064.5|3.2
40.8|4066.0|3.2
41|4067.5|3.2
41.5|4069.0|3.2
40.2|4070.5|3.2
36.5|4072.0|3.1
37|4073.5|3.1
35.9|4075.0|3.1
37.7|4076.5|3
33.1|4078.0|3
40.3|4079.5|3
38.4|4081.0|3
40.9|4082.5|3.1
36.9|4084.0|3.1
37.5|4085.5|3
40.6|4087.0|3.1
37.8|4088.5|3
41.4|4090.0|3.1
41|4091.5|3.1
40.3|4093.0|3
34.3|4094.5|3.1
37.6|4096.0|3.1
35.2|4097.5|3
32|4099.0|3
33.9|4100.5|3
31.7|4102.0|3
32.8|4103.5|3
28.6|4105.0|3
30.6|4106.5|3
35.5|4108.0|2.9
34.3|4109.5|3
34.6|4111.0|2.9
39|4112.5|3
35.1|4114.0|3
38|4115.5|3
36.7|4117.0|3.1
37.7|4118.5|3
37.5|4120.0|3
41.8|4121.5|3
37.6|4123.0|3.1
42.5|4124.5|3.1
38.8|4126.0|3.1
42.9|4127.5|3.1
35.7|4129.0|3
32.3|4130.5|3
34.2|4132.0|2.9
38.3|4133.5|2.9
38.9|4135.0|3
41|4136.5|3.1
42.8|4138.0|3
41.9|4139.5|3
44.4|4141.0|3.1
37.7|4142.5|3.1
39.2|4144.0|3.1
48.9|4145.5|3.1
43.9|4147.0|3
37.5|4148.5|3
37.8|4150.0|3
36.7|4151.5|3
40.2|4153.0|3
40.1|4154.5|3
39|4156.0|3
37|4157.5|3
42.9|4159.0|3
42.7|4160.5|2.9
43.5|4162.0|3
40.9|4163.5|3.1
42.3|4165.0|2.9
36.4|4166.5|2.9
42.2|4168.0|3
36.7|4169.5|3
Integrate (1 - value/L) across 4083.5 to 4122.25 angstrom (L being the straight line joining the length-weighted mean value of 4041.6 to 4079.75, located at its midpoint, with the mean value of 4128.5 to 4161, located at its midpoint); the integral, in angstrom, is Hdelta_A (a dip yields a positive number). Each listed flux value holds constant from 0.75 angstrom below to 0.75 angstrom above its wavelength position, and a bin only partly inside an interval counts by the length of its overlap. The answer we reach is 3.5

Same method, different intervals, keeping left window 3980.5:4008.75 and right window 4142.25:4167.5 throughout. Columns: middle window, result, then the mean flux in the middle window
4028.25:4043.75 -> -1.39 angstrom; 41.7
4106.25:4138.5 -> 1.84 angstrom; 37.6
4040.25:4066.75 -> -1.71 angstrom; 41.1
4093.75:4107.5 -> 2.25 angstrom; 33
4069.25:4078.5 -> 0.45 angstrom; 37.1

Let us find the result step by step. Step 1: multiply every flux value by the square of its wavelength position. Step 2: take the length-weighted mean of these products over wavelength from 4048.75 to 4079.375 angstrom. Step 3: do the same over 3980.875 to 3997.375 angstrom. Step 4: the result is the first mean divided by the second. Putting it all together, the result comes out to 1.1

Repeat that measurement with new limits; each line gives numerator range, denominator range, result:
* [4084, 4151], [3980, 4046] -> 0.99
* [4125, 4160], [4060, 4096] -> 1.05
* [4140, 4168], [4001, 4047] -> 1.04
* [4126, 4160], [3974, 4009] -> 1.18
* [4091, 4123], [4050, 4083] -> 0.92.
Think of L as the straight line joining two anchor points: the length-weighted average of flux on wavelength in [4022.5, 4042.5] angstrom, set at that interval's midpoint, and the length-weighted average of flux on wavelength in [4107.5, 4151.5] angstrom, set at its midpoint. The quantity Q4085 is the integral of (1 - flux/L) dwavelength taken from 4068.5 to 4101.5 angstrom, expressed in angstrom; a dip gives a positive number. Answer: 1.80 angstrom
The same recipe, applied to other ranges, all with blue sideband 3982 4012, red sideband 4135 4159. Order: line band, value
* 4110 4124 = 0.9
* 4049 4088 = -0.1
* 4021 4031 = -0.5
